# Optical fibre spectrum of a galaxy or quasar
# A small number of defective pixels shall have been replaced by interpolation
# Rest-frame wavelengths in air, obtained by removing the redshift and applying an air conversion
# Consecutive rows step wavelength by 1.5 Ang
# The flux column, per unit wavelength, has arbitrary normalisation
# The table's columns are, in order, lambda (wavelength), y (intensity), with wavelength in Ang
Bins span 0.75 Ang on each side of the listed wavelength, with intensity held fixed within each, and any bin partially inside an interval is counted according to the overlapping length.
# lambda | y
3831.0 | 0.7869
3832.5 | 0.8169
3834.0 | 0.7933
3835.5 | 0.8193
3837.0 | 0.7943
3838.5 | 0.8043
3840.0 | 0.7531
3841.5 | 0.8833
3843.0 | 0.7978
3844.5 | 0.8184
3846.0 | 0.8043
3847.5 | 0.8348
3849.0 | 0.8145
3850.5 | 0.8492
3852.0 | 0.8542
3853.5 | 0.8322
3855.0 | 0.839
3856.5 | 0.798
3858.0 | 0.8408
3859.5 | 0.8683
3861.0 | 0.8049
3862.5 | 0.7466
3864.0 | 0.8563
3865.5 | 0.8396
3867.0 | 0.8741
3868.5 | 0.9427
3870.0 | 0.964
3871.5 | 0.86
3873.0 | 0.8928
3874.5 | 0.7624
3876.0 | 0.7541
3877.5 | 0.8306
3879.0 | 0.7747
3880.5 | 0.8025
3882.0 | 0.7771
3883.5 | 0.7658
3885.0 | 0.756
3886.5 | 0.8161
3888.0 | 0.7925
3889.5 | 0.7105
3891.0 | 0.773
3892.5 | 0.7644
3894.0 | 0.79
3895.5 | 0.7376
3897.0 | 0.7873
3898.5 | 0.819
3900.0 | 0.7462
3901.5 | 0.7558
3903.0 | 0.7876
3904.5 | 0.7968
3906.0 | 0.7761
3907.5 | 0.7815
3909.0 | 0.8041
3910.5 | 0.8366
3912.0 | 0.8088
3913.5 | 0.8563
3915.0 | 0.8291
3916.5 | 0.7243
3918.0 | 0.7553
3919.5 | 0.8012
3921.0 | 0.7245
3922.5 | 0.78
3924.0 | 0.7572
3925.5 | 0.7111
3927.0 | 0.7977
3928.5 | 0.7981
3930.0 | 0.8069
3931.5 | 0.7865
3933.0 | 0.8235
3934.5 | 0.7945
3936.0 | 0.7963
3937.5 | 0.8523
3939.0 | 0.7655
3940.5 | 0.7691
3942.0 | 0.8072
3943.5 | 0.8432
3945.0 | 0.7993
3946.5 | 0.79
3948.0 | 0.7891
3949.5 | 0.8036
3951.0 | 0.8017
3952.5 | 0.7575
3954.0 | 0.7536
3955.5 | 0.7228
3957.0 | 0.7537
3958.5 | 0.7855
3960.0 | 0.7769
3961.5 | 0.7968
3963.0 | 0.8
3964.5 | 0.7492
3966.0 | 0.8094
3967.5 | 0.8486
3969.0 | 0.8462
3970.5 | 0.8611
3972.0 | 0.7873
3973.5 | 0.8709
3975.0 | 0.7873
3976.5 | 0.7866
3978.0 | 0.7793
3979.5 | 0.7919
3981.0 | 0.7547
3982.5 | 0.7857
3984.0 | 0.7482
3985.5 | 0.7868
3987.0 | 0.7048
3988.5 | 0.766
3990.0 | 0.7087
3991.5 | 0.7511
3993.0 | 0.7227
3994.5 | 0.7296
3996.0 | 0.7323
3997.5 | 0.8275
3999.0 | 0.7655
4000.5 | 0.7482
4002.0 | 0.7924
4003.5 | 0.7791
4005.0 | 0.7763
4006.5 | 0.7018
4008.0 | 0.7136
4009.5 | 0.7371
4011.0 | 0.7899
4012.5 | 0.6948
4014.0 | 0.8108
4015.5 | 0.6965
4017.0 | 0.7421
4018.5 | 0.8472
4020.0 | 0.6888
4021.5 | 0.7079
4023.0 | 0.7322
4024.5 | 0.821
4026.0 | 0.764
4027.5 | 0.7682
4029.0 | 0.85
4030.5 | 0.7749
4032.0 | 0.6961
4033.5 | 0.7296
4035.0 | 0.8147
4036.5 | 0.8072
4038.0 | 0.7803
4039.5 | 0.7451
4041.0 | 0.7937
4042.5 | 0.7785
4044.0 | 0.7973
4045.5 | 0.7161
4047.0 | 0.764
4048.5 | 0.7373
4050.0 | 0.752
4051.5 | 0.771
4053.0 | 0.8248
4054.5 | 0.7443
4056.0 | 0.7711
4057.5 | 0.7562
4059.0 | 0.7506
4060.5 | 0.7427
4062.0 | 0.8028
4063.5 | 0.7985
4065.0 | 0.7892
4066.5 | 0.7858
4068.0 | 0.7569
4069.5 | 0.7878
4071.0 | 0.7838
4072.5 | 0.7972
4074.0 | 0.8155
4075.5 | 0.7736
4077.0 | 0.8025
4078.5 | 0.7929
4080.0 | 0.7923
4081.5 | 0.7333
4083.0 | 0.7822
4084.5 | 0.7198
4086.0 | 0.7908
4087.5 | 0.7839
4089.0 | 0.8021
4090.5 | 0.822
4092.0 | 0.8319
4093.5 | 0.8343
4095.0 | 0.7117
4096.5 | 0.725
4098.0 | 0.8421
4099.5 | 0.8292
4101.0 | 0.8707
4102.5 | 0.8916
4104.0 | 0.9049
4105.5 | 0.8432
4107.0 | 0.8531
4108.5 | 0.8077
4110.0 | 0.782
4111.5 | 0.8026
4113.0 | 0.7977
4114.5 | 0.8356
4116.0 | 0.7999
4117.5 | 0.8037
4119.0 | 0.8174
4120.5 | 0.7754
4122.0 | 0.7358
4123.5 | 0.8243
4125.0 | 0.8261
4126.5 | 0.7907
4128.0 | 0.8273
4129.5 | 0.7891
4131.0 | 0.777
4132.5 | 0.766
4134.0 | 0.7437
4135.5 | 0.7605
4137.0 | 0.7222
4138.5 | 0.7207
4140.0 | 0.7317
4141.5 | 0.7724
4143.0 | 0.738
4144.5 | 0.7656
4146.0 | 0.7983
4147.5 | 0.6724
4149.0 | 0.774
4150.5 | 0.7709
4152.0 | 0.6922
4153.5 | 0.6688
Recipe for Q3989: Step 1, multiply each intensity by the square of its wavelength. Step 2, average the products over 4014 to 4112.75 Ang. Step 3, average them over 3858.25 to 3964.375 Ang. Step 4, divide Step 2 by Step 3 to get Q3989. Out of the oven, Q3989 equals 1.06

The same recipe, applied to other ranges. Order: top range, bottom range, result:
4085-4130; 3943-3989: 1.10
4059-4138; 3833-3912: 1.10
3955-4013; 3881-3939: 1.02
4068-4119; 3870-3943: 1.12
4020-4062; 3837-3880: 1.01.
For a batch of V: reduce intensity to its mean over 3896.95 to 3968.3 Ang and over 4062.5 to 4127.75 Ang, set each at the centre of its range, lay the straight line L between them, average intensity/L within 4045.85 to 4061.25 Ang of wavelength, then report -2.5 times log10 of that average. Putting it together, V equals 0.05 mag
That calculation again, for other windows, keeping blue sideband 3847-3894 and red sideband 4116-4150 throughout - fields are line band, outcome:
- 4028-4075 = 0.01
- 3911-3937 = 0.03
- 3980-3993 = 0.07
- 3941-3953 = 0.01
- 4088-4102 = -0.04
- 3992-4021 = 0.06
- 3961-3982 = -0.01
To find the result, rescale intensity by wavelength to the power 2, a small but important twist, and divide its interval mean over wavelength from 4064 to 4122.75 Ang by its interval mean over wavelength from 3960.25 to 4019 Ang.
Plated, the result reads 1.1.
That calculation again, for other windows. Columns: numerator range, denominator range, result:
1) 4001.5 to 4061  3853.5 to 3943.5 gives 1.02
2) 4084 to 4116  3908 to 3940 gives 1.12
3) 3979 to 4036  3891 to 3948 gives 1.00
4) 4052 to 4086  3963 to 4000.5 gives 1.04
